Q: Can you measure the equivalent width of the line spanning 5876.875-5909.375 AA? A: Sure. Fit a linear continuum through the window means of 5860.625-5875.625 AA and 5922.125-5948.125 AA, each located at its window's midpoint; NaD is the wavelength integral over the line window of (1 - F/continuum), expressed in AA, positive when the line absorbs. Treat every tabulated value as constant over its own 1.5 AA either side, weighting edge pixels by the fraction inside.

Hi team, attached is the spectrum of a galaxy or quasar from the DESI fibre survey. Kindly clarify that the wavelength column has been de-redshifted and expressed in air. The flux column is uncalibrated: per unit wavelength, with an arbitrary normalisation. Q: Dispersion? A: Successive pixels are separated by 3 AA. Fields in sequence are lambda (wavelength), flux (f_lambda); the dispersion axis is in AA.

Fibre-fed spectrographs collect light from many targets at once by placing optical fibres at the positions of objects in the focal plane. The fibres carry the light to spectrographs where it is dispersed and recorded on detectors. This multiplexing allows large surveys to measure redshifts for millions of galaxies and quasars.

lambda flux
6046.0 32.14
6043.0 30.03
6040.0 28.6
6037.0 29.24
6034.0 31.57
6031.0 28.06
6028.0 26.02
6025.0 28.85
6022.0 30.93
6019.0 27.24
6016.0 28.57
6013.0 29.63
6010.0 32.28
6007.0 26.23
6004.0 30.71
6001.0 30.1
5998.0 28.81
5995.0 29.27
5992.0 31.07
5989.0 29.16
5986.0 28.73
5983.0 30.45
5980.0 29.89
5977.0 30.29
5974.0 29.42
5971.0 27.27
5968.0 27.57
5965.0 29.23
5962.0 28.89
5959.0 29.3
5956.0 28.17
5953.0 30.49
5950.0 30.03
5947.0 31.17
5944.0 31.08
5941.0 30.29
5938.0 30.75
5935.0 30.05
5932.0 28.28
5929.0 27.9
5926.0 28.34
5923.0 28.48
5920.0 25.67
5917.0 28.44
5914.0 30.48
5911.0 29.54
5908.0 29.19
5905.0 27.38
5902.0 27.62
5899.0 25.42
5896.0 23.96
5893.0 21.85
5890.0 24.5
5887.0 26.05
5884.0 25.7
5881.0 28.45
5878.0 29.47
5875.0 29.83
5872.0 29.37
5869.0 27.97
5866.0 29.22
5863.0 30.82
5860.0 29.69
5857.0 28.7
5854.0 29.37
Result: 3.5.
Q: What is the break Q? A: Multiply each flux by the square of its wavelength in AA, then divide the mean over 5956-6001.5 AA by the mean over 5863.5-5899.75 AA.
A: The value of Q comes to 1.12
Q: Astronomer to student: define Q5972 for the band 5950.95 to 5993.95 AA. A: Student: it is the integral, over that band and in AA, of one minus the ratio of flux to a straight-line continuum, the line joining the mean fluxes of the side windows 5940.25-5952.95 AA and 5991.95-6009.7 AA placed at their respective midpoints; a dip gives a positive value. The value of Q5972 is 1.1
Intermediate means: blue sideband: 30.6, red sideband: 29.4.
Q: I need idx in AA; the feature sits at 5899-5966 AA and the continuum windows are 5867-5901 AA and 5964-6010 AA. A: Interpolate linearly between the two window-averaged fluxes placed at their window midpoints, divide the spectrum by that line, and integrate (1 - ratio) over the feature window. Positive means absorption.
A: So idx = -2.7 AA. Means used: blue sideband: 26.7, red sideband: 29.3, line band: 29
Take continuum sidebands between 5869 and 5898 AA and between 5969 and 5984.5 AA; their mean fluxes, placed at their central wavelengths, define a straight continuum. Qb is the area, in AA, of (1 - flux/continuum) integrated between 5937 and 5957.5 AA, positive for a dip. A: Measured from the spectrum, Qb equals -1.3 AA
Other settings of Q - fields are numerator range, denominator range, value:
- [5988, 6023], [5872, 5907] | 1.15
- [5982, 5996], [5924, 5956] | 1.02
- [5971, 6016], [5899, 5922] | 1.08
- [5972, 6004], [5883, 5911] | 1.18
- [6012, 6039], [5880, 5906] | 1.18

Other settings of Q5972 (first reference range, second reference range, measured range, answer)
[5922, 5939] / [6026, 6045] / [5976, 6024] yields -1.0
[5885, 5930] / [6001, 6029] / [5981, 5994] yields -0.6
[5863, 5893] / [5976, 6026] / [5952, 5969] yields 0.0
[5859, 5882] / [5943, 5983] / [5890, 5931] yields 3.1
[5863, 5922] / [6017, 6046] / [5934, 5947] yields -1.2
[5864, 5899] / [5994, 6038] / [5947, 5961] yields -0.8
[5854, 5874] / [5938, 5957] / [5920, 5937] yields 0.9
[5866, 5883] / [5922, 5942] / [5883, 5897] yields 2.2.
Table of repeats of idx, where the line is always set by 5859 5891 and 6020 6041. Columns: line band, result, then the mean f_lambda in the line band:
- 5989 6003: -0.4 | 29.8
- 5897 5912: 0.4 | 27.6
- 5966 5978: 0.1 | 28.6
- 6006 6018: -0.1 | 29.2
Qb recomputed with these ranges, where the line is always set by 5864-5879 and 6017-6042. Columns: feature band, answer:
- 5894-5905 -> 1.3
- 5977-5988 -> -0.3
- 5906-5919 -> 0.0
